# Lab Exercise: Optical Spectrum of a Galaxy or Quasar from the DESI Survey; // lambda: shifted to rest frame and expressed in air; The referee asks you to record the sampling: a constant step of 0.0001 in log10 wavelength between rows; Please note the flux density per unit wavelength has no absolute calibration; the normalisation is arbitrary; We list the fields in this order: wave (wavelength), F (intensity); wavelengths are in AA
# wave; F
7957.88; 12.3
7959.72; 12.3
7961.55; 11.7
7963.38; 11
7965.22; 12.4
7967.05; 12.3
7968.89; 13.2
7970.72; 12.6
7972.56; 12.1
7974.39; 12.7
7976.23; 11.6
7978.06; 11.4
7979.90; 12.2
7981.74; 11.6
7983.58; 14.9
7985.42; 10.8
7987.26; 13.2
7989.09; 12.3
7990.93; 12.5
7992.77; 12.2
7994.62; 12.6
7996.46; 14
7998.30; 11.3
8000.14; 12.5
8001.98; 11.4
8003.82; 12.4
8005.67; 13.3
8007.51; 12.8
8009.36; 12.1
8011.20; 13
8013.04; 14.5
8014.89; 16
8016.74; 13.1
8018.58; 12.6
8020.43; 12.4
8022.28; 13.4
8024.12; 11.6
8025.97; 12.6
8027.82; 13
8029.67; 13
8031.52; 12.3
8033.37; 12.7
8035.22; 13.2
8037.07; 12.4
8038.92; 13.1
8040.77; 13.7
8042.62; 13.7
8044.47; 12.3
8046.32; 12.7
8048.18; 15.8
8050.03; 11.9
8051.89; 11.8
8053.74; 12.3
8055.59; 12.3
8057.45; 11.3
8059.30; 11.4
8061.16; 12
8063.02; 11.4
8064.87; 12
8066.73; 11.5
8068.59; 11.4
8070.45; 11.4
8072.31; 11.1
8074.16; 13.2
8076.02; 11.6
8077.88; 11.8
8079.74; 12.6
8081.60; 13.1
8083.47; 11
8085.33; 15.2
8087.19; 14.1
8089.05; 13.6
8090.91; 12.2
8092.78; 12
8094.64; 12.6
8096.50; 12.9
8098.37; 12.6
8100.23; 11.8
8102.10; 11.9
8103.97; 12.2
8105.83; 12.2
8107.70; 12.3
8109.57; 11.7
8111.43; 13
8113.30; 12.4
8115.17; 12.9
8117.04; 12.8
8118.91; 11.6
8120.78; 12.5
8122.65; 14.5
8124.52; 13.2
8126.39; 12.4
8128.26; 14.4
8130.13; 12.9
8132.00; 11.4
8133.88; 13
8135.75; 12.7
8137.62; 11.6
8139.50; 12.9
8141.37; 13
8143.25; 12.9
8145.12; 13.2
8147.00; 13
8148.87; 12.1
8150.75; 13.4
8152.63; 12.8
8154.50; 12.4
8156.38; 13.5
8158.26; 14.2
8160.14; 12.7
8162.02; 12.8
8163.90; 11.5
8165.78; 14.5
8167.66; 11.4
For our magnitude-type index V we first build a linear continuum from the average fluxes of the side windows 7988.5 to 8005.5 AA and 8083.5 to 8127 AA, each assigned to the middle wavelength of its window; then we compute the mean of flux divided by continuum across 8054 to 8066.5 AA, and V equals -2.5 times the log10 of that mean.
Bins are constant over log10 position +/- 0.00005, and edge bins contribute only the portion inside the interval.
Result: 0.07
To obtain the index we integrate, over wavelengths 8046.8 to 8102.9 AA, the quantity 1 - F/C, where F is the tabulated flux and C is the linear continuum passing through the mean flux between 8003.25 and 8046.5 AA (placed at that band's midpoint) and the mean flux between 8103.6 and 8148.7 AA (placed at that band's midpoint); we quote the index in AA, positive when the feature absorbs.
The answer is 2.3 AA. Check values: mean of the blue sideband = 13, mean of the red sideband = 12.7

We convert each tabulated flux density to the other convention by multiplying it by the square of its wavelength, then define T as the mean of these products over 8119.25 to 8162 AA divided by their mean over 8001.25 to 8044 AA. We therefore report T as 1.0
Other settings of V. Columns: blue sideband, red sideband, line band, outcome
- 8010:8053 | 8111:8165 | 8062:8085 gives 0.091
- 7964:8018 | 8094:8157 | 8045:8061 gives 0.021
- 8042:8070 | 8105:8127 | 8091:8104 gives 0.020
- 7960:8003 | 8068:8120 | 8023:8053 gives -0.045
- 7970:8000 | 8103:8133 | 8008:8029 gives -0.056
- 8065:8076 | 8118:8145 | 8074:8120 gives -0.029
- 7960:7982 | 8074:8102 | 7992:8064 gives -0.031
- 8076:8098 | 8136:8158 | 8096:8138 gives 0.020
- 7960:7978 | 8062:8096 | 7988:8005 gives -0.016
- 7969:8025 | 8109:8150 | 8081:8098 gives -0.020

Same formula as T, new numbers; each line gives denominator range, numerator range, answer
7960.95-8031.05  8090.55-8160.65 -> 1.04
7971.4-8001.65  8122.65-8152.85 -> 1.08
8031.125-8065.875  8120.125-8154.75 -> 1.05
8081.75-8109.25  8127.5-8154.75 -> 1.03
